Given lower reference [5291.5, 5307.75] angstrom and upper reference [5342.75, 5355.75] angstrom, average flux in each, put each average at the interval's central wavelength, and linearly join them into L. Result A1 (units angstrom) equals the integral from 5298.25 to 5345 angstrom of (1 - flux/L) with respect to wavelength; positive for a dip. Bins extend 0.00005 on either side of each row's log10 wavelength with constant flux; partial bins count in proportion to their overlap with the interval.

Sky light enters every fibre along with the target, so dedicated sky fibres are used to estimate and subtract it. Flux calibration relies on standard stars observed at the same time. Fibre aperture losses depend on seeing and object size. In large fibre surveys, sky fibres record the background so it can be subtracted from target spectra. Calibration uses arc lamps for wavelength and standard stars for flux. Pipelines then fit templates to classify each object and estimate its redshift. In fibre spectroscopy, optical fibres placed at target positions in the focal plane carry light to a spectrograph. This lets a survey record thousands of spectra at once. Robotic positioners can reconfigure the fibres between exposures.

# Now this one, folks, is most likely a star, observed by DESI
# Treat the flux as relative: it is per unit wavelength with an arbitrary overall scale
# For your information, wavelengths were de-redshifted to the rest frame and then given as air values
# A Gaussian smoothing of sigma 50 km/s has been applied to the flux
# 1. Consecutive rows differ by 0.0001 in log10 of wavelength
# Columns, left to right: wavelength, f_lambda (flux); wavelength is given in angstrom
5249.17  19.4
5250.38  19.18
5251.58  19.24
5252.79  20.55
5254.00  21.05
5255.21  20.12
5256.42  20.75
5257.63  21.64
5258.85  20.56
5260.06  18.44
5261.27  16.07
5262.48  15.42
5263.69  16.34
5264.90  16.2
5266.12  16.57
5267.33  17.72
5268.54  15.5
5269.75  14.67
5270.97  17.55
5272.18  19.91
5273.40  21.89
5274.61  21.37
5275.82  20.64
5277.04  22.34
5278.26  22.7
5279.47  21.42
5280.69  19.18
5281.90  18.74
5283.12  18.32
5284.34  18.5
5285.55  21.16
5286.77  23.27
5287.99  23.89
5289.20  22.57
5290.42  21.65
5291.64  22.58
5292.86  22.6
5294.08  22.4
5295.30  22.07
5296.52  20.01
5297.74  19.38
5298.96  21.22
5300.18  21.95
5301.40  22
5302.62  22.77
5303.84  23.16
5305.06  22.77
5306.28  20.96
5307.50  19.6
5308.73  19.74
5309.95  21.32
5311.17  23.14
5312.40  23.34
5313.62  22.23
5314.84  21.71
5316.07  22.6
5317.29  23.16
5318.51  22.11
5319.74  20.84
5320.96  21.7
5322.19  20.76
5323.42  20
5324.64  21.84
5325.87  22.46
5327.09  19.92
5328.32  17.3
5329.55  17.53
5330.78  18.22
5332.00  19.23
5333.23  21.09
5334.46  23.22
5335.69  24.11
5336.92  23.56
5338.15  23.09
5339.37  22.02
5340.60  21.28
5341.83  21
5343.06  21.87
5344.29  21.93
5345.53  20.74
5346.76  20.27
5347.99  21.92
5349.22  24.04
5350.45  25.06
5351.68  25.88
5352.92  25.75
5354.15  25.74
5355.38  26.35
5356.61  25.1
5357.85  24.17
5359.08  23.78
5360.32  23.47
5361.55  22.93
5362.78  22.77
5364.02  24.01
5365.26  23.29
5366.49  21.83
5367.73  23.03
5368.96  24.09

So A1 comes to 2.14 angstrom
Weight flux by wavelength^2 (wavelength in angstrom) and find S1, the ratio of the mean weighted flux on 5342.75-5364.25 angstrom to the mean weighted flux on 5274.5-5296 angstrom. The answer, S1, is 1.13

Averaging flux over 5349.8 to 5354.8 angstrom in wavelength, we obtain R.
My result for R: 25.6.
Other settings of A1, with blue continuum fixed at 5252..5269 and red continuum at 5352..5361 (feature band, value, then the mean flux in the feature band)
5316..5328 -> 0.6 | 21.4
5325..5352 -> 2.4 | 21.6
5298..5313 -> -0.2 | 21.8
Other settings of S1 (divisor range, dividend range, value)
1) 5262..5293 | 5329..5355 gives 1.16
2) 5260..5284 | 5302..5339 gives 1.18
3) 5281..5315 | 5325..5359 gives 1.06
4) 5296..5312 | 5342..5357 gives 1.12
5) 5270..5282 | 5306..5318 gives 1.08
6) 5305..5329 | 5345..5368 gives 1.13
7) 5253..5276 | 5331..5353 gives 1.24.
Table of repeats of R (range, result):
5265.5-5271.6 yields 16.4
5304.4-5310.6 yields 20.9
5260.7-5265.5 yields 16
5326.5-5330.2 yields 18.2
